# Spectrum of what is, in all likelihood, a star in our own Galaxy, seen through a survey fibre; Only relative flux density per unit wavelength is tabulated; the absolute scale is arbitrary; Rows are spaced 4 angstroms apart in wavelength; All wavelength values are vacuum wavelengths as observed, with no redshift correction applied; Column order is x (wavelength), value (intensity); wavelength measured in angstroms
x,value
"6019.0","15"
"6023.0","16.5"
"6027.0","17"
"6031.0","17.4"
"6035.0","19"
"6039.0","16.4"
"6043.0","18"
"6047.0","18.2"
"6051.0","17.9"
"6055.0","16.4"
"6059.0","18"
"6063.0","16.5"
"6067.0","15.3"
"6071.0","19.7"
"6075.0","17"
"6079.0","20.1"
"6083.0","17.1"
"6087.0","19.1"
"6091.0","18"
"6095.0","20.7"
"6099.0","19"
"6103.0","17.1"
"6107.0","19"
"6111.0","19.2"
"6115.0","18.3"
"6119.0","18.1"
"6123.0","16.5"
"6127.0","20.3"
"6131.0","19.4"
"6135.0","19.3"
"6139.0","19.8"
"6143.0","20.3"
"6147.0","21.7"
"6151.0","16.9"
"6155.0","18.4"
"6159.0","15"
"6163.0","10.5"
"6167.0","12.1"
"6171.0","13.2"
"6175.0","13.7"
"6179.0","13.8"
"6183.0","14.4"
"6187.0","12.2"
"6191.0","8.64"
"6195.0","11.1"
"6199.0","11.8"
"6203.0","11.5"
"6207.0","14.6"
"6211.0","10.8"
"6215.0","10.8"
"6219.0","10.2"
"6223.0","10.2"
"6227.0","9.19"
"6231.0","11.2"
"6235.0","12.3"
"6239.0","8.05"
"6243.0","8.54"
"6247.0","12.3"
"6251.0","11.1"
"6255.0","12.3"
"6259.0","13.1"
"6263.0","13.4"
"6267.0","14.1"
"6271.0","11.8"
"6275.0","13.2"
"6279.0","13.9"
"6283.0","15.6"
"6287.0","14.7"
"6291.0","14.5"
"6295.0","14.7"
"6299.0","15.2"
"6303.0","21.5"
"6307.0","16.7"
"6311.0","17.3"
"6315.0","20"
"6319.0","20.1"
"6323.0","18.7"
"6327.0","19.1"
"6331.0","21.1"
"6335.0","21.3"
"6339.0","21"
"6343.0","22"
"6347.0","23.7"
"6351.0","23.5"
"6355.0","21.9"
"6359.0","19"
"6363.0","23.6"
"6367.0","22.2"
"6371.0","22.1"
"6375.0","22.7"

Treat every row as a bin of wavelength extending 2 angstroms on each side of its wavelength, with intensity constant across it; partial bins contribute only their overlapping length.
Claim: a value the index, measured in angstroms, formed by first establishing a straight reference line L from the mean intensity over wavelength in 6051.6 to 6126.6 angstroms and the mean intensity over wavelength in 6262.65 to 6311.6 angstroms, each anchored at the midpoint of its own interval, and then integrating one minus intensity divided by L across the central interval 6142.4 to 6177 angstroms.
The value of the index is 3.0 angstroms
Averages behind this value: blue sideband 18.1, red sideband 15.1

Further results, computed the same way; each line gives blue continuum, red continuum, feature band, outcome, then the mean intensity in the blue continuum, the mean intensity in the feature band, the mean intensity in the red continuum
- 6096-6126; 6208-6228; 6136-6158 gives -4.91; 18.3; 19.2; 10.5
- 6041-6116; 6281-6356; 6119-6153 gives -1.58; 18.1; 19.2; 19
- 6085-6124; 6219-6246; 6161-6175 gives 2.05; 18.6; 12.2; 10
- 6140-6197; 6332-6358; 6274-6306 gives 6.85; 14.5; 15.5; 22.1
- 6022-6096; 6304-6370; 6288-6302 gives 3.46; 17.8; 15.3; 20.7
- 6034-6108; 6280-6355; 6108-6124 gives -0.01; 18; 18.2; 18.9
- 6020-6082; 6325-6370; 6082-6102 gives -0.76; 17.5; 18.8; 21.7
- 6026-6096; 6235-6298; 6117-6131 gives -1.87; 17.9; 18.5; 12.8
